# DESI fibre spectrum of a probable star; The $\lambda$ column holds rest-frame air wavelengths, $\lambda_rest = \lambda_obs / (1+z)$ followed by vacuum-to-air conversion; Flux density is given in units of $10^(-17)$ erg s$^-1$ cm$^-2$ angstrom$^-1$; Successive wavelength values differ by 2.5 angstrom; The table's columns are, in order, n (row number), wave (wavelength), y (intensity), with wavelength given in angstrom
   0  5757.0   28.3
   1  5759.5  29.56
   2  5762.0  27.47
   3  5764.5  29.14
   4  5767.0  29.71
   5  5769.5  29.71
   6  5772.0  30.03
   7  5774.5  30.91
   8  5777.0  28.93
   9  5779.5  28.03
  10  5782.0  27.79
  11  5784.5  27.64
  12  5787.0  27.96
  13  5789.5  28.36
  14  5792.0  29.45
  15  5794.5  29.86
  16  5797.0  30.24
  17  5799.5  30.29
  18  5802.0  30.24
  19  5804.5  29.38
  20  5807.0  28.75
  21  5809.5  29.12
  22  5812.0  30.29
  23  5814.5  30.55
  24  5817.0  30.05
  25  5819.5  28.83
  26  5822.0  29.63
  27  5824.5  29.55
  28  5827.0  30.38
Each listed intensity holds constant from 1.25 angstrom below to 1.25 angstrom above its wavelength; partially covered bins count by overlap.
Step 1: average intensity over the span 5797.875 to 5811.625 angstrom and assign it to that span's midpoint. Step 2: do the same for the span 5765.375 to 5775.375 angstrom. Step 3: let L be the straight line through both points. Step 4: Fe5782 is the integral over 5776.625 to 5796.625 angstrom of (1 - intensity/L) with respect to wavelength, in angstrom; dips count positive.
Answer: 0.9 angstrom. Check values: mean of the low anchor 30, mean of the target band 28.6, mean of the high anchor 29.6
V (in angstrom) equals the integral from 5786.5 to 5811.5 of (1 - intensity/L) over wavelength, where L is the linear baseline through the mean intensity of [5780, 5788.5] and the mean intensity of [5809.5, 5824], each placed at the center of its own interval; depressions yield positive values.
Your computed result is -0.6 angstrom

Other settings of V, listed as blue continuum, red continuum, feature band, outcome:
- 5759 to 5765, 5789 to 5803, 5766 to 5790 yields 0.19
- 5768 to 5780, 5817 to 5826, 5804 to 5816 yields -0.06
